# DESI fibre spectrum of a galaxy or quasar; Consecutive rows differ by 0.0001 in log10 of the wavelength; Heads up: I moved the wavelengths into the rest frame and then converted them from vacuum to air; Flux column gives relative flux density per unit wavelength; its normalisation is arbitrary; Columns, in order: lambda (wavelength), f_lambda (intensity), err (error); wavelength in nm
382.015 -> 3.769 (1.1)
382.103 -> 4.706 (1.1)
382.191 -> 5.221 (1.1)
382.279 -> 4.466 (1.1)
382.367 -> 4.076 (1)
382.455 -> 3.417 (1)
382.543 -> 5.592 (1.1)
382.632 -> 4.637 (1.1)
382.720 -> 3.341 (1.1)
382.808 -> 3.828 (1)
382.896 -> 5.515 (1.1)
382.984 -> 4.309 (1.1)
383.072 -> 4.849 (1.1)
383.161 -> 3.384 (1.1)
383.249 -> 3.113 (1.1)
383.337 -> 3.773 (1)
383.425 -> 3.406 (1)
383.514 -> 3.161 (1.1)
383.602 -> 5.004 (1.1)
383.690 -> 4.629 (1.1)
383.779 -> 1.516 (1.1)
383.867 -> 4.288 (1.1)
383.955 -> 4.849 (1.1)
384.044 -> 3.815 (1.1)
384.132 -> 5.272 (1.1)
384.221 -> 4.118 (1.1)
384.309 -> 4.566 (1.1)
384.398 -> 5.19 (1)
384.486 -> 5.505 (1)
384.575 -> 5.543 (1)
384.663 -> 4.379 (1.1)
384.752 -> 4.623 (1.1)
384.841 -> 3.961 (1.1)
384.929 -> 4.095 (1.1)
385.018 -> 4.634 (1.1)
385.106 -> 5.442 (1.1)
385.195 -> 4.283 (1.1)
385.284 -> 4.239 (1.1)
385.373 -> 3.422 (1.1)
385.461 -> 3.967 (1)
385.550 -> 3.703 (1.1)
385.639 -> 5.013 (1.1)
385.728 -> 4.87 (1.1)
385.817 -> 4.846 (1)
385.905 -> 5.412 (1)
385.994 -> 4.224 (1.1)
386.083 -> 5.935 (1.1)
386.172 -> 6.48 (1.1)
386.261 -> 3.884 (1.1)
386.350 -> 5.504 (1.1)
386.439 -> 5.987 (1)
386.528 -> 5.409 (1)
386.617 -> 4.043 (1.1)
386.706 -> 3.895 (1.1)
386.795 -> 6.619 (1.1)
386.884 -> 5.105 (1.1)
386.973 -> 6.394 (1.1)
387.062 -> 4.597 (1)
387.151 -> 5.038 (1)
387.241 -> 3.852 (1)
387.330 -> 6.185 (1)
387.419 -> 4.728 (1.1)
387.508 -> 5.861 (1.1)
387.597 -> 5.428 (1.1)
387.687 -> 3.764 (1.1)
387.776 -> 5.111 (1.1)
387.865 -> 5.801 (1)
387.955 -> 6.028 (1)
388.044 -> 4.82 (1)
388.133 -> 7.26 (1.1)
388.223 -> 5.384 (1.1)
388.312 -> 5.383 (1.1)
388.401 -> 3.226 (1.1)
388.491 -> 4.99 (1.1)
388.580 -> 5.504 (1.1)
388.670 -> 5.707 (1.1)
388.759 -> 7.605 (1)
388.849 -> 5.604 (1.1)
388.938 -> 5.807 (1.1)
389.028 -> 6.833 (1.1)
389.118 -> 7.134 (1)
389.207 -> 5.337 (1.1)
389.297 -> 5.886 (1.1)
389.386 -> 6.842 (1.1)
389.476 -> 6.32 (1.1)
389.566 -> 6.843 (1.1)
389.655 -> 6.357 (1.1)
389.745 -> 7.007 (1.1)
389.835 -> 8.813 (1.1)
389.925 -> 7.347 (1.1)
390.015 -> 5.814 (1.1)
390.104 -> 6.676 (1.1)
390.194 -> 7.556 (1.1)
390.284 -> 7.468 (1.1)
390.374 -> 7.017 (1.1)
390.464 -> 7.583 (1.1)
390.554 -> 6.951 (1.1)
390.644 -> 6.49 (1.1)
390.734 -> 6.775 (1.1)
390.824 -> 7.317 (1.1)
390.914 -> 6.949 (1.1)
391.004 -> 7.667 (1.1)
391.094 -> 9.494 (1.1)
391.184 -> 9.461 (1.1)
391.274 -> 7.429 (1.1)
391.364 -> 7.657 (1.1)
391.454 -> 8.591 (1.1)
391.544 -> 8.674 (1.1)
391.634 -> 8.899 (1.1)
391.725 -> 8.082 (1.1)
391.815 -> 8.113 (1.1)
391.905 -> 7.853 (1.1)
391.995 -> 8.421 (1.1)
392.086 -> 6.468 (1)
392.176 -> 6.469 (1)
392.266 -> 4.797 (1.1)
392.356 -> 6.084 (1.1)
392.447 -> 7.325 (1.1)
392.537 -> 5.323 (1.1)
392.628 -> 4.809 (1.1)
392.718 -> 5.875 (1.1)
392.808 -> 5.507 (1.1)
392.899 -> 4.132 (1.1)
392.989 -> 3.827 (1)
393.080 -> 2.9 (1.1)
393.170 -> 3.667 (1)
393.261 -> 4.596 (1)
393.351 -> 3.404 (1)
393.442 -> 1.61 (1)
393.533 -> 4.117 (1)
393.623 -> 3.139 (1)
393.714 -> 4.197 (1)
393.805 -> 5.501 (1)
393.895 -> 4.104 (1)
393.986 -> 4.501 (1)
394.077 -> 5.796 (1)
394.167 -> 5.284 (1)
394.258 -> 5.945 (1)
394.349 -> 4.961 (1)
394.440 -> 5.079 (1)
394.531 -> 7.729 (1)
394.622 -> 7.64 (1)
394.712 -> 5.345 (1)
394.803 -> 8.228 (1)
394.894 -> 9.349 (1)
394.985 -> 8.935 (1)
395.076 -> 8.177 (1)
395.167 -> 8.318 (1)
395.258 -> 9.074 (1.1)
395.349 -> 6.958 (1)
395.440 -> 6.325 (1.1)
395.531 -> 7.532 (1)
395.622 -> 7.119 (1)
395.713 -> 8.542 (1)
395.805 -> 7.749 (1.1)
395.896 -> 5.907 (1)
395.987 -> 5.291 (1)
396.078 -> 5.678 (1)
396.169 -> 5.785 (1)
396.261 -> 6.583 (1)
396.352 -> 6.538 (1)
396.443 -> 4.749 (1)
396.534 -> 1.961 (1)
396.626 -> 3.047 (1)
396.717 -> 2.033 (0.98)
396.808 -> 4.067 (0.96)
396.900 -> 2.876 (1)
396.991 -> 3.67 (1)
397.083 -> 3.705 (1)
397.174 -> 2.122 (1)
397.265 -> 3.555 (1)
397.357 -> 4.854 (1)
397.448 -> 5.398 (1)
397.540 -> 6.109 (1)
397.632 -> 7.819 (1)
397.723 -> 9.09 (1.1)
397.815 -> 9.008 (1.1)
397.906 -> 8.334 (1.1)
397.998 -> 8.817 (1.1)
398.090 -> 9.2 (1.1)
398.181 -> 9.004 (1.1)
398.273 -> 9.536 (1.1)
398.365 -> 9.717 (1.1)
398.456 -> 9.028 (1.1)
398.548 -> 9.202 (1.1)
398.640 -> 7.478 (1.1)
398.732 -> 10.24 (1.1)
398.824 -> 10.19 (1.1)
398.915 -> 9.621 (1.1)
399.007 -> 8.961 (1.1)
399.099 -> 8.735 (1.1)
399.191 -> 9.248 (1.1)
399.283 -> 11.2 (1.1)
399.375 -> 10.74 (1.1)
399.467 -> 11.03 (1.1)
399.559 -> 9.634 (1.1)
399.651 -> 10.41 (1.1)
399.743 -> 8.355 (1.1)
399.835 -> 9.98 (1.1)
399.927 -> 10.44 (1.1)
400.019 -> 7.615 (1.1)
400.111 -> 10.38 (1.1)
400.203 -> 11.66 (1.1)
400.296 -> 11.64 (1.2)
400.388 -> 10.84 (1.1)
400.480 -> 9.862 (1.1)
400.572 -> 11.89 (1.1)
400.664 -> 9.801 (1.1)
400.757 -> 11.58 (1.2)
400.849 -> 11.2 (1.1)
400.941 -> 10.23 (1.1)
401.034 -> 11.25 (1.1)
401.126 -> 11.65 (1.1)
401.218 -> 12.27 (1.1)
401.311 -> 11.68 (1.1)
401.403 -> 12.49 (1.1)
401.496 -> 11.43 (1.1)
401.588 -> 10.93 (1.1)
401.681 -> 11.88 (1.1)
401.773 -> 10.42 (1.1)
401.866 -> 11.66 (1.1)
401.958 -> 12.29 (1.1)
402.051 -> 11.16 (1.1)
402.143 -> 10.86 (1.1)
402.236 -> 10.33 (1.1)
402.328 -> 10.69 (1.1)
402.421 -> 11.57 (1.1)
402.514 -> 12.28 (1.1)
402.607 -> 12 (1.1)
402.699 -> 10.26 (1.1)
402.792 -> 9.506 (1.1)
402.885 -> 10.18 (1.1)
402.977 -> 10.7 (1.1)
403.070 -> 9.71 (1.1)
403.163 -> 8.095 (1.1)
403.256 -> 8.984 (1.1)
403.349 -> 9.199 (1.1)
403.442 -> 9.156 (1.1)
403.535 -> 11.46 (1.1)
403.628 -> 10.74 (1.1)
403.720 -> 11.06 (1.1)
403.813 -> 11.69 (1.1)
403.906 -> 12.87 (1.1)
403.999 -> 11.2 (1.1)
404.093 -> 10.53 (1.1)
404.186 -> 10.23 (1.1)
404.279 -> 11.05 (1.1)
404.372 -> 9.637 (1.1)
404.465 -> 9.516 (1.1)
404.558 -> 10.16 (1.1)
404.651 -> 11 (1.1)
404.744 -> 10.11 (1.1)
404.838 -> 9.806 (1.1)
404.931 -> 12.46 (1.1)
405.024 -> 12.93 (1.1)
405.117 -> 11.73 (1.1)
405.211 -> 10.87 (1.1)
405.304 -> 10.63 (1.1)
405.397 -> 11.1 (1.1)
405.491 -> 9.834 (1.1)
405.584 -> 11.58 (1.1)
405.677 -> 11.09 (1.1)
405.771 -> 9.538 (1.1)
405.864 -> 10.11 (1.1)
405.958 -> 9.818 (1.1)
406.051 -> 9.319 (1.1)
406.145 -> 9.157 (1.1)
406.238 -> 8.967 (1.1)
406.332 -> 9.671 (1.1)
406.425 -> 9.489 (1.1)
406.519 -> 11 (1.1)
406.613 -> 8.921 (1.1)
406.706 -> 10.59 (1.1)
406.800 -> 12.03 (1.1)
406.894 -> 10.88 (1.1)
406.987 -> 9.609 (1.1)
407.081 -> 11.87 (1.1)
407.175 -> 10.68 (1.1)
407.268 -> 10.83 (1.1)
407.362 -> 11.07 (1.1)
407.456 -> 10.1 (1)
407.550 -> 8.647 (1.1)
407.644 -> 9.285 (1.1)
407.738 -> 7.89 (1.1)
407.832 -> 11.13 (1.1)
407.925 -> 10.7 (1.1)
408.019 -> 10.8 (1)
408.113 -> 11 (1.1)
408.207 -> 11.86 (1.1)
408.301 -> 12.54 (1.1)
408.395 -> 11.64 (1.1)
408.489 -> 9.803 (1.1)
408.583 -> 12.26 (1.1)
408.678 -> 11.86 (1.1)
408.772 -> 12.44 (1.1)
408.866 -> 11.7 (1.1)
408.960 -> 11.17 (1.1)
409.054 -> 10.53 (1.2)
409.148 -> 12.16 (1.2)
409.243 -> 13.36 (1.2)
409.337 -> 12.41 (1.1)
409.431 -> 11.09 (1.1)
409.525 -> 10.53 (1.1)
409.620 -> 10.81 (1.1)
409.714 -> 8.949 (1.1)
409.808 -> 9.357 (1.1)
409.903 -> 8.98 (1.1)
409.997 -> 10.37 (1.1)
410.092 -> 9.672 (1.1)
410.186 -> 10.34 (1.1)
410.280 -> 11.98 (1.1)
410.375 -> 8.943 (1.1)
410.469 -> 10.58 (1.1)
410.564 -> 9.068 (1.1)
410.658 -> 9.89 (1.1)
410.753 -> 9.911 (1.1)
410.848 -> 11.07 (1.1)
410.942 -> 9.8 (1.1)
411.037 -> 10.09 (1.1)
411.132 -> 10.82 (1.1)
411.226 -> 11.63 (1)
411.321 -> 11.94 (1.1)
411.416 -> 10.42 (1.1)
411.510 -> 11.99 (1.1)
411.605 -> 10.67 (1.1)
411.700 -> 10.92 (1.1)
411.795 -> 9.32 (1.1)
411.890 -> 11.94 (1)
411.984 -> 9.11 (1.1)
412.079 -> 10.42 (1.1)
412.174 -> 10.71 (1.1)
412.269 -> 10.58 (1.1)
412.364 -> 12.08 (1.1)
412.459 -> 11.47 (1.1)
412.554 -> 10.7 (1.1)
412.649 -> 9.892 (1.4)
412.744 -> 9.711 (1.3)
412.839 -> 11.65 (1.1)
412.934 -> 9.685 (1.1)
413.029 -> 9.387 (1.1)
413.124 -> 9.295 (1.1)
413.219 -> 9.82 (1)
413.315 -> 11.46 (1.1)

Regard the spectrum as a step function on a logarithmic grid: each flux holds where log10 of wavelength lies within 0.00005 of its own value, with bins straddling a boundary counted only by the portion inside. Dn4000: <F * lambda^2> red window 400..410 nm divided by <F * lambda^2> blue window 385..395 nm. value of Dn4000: 1.97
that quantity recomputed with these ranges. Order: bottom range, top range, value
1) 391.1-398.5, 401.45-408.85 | 1.80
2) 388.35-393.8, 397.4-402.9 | 1.69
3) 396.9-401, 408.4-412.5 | 1.29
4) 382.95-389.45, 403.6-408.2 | 2.35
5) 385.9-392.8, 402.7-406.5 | 1.77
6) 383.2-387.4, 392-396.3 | 1.33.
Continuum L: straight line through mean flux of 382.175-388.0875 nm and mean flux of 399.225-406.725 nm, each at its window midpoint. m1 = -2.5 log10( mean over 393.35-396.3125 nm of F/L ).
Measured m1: 0.26 mag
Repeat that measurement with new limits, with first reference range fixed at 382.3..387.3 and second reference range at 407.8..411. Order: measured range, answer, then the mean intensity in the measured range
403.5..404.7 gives -0.147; 10.9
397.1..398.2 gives 0.155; 6.81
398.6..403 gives -0.225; 10.6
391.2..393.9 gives 0.122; 5.78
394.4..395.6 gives -0.064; 7.6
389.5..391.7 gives -0.239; 7.53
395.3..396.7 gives 0.243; 5.91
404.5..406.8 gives -0.061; 10.4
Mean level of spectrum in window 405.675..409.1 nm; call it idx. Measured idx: 10.5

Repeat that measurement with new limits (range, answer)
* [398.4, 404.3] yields 10.5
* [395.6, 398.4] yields 6.04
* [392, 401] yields 7.09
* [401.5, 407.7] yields 10.6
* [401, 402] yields 11.6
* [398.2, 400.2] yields 9.64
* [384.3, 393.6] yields 5.78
